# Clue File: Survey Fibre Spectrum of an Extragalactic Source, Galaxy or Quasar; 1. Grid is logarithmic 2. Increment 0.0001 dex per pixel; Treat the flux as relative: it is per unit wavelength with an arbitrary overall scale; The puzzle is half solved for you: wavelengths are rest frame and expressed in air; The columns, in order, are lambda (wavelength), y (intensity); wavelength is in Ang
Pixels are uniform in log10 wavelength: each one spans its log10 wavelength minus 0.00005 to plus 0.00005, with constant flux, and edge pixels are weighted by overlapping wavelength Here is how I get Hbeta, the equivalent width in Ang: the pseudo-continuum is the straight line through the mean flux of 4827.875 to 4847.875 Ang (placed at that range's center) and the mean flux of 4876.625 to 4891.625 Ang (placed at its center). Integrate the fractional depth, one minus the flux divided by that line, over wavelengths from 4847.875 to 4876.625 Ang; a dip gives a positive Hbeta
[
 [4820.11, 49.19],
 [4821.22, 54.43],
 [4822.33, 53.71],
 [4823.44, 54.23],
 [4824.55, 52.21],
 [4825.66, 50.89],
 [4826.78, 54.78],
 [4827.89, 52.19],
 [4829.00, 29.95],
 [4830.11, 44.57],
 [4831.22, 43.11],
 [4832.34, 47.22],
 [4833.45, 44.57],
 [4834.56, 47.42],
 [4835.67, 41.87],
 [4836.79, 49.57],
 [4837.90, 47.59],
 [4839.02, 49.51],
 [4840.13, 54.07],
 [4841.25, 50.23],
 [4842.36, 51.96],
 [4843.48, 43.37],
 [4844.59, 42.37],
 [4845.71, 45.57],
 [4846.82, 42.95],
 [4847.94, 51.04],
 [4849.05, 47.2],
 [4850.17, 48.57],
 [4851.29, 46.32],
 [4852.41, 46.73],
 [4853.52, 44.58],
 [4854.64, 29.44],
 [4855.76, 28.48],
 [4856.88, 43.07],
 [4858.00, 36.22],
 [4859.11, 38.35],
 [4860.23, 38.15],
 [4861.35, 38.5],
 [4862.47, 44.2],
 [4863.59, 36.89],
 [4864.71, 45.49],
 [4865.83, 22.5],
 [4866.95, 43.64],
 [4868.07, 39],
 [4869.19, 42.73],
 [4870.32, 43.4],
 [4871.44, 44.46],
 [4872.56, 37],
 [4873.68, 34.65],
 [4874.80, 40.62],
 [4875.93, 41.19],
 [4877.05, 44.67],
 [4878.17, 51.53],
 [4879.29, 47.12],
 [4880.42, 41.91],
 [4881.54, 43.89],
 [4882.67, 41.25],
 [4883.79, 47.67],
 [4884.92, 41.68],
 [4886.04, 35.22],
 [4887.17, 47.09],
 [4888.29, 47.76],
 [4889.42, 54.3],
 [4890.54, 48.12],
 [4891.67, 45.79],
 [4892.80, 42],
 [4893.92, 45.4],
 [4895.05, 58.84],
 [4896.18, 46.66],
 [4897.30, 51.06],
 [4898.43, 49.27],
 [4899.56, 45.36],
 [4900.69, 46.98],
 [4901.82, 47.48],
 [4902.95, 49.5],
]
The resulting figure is 3.42 Ang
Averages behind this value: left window 46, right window 45.6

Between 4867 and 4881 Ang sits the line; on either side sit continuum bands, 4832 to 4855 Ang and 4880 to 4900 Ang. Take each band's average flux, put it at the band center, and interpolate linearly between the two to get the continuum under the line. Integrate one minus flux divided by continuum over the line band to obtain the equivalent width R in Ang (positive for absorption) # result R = 1.2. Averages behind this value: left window 46.4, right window 46.3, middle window 42.4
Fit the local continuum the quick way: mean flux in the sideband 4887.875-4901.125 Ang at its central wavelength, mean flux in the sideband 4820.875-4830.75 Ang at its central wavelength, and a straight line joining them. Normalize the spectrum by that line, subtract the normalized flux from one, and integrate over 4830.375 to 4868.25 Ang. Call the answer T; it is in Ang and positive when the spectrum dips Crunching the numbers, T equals 4.5 Ang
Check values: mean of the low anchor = 49.5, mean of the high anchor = 48.5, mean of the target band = 43.3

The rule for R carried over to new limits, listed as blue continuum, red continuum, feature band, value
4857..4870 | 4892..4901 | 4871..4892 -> 0.0 Ang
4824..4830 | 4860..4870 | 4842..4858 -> -0.3 Ang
